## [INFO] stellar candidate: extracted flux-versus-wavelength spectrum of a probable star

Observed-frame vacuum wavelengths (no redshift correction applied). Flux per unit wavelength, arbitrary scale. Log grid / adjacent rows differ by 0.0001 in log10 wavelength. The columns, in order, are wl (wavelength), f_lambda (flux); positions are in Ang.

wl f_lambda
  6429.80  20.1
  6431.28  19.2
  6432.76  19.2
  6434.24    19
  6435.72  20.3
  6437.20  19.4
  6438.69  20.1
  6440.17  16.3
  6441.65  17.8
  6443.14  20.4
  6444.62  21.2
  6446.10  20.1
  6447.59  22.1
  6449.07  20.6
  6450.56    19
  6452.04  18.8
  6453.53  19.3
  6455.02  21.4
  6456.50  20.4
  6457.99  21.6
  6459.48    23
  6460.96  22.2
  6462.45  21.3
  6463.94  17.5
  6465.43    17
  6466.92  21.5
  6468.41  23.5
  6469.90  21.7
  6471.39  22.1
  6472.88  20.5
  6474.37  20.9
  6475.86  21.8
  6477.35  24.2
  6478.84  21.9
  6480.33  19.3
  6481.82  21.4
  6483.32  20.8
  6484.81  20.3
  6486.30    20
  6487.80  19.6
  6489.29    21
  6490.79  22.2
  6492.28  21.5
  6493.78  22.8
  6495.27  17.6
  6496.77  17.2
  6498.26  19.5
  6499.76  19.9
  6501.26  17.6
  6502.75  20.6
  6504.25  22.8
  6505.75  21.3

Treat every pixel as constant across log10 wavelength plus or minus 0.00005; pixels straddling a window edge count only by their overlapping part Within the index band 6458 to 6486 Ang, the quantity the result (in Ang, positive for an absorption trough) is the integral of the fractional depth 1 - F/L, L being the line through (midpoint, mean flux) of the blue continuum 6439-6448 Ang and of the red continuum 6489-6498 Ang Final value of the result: -1.6 Ang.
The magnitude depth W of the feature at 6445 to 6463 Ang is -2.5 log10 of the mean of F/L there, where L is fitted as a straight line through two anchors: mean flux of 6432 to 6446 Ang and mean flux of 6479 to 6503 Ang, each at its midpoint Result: -0.07 mag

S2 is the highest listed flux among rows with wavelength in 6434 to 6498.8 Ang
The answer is 24.2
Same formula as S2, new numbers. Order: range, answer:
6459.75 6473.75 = 23.5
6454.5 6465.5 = 23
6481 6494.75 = 22.8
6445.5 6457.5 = 22.1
